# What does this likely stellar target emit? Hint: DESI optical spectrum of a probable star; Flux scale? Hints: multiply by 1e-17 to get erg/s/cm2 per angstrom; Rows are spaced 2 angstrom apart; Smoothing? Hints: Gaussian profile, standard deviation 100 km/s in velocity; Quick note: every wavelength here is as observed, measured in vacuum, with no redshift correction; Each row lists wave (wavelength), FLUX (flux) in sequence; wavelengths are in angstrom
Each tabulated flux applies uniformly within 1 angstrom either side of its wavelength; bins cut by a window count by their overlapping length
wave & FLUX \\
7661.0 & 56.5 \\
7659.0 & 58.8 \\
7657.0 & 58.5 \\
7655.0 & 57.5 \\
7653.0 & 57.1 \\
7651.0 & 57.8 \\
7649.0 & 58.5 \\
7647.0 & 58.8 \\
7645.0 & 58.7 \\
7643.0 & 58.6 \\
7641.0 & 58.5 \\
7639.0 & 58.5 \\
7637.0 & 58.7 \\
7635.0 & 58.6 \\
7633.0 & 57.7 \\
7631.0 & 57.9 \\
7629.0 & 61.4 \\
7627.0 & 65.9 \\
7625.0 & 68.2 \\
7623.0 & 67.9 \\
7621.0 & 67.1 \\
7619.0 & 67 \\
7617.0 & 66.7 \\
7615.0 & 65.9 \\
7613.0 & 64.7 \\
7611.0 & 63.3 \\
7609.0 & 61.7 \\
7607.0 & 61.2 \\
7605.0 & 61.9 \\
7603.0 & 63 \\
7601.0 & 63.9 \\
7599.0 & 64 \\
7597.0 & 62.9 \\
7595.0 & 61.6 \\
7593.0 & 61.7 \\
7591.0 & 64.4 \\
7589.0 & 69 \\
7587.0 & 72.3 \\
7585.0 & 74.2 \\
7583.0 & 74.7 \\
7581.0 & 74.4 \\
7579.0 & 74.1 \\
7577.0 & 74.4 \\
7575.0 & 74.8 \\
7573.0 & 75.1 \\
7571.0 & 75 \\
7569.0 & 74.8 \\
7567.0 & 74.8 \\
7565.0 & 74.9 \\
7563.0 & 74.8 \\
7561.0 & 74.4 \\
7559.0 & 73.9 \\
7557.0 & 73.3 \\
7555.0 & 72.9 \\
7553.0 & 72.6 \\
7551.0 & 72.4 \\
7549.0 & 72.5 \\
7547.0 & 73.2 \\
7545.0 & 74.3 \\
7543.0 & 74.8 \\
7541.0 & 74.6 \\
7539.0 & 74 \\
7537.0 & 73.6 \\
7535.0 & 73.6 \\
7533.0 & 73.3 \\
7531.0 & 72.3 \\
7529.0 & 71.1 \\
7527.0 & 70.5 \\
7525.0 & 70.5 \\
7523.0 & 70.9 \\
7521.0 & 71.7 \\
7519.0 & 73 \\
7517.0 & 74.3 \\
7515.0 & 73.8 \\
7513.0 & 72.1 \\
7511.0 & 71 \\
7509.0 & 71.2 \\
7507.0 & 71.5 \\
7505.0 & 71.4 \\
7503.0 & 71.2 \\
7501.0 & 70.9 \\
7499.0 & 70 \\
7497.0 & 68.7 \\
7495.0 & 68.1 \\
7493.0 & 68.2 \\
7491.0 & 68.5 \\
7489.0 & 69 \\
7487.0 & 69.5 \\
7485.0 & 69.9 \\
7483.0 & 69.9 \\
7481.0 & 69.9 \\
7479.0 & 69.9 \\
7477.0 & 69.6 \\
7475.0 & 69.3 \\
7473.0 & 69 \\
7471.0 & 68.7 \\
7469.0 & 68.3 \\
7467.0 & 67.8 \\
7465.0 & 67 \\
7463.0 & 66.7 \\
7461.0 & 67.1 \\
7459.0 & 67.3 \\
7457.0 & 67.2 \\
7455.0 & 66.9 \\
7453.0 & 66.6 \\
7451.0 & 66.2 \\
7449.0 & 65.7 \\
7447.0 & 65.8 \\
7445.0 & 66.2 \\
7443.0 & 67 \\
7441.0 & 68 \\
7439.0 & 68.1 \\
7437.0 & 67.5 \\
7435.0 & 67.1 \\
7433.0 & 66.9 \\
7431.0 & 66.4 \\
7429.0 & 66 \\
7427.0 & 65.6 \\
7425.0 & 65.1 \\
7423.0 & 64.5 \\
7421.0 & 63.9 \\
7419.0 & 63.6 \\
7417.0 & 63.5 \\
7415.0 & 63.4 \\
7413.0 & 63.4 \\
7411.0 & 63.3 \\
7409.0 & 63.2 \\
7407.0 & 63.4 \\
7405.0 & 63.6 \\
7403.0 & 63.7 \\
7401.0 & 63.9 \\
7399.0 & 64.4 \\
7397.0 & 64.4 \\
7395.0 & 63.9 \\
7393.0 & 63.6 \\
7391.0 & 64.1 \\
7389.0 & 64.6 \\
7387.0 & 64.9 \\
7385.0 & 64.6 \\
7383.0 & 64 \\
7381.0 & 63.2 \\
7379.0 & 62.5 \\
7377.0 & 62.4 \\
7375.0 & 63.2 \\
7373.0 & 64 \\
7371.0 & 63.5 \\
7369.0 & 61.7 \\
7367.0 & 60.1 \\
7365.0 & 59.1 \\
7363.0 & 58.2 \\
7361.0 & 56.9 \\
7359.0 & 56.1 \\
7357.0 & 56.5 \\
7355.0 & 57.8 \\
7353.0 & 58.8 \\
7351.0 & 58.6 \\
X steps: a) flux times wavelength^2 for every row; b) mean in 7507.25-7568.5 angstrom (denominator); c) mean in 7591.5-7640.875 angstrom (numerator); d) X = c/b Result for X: 0.88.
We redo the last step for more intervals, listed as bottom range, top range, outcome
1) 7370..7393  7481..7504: 1.12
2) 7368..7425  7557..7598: 1.18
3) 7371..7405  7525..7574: 1.20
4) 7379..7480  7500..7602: 1.13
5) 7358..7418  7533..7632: 1.17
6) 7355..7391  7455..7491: 1.15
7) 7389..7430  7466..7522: 1.12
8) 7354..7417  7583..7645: 1.09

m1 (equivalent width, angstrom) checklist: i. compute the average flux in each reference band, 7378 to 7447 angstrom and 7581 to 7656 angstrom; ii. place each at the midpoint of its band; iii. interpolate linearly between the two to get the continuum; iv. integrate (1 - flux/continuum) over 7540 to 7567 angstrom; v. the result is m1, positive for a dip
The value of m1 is -4.29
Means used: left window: 64.8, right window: 63.2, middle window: 73.8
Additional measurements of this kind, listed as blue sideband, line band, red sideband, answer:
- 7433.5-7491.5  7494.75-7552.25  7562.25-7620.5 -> -3.3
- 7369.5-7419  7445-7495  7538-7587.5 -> 0.2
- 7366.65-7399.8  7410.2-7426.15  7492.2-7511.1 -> 0.4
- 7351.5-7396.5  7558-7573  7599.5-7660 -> -3.2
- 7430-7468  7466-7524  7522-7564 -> -0.3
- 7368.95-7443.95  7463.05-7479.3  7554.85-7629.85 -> -0.6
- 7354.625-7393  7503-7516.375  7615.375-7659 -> -2.3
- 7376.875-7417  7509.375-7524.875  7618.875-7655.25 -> -2.5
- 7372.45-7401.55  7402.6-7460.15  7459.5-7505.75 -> 0.7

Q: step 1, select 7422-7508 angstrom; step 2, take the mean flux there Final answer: 68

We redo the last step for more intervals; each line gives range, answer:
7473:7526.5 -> 70.5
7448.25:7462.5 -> 66.7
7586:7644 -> 63.2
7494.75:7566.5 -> 72.5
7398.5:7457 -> 65.3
